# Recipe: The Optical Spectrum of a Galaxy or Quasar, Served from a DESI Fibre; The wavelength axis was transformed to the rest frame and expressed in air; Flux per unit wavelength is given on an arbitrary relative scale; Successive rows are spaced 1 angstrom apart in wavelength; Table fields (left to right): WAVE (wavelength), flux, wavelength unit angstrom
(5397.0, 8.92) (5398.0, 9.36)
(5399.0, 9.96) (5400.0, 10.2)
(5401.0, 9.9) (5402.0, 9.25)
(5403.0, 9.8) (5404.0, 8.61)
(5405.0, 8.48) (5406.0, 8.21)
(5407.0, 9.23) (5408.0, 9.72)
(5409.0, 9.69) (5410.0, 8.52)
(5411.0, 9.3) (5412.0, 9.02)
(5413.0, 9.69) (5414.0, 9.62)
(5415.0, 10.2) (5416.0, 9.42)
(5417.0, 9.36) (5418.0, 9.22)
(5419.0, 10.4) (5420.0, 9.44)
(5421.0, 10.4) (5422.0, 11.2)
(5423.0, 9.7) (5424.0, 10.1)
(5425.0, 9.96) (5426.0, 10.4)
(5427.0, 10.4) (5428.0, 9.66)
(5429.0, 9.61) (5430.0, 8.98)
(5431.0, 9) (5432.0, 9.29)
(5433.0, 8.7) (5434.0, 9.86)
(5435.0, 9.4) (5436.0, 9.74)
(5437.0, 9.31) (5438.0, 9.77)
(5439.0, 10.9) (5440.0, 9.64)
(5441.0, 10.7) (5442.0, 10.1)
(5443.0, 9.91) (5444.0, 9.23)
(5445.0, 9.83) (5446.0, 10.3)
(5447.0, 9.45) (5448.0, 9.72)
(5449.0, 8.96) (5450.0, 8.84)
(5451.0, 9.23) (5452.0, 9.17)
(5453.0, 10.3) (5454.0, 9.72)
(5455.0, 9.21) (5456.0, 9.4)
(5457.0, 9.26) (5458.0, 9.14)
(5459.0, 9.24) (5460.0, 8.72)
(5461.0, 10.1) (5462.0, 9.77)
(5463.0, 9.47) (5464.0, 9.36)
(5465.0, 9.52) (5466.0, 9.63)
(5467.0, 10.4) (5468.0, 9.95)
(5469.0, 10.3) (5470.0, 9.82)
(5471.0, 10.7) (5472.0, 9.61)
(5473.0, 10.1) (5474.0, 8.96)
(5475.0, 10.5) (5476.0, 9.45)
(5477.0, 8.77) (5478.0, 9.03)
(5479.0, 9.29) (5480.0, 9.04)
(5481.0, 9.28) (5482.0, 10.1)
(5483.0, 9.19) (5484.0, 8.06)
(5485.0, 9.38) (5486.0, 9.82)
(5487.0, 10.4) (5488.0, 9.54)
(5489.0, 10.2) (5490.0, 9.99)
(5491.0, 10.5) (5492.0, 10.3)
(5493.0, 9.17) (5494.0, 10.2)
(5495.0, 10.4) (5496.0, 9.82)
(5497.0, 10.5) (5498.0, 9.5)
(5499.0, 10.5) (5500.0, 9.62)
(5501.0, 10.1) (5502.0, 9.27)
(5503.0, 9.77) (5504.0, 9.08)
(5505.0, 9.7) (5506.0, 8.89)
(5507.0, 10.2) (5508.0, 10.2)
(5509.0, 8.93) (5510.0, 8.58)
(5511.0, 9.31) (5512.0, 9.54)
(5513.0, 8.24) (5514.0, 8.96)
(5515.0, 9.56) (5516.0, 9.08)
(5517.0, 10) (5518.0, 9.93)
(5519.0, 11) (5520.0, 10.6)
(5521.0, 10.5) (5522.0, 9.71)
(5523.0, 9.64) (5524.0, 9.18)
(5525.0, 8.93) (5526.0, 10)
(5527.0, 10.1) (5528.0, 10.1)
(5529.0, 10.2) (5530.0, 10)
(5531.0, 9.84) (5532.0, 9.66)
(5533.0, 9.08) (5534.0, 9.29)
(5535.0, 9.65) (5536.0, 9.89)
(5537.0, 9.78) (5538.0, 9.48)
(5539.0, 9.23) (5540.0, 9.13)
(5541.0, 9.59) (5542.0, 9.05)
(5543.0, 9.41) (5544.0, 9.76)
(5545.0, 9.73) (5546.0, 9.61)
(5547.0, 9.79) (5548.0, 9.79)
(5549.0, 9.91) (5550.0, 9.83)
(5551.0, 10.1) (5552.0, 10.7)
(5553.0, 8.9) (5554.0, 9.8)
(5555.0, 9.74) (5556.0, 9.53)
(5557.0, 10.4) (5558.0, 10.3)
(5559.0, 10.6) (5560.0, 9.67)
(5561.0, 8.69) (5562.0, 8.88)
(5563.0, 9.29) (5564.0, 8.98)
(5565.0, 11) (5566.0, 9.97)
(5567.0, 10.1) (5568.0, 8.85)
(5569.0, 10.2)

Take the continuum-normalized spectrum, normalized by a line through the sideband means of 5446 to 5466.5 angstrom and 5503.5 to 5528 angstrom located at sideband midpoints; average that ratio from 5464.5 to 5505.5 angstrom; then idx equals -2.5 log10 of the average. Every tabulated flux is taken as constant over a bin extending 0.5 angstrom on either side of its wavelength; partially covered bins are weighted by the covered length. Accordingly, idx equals -0.03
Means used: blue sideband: 9.43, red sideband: 9.59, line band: 9.74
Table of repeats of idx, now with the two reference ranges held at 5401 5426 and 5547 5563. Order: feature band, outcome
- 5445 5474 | 0.00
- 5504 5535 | 0.01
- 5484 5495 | -0.02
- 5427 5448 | -0.01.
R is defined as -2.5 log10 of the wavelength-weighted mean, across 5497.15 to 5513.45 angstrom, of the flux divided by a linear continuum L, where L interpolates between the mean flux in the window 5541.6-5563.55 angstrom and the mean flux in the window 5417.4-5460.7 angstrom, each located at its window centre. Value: 0.02 mag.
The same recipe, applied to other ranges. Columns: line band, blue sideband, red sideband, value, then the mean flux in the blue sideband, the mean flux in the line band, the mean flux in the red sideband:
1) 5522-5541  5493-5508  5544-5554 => 0.02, 9.82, 9.62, 9.81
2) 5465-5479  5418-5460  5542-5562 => -0.01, 9.68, 9.76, 9.76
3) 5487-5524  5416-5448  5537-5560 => 0.00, 9.8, 9.75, 9.74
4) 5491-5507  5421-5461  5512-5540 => -0.02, 9.66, 9.82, 9.68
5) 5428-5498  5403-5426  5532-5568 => -0.01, 9.55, 9.64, 9.66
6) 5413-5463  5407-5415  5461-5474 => -0.01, 9.41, 9.67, 9.86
